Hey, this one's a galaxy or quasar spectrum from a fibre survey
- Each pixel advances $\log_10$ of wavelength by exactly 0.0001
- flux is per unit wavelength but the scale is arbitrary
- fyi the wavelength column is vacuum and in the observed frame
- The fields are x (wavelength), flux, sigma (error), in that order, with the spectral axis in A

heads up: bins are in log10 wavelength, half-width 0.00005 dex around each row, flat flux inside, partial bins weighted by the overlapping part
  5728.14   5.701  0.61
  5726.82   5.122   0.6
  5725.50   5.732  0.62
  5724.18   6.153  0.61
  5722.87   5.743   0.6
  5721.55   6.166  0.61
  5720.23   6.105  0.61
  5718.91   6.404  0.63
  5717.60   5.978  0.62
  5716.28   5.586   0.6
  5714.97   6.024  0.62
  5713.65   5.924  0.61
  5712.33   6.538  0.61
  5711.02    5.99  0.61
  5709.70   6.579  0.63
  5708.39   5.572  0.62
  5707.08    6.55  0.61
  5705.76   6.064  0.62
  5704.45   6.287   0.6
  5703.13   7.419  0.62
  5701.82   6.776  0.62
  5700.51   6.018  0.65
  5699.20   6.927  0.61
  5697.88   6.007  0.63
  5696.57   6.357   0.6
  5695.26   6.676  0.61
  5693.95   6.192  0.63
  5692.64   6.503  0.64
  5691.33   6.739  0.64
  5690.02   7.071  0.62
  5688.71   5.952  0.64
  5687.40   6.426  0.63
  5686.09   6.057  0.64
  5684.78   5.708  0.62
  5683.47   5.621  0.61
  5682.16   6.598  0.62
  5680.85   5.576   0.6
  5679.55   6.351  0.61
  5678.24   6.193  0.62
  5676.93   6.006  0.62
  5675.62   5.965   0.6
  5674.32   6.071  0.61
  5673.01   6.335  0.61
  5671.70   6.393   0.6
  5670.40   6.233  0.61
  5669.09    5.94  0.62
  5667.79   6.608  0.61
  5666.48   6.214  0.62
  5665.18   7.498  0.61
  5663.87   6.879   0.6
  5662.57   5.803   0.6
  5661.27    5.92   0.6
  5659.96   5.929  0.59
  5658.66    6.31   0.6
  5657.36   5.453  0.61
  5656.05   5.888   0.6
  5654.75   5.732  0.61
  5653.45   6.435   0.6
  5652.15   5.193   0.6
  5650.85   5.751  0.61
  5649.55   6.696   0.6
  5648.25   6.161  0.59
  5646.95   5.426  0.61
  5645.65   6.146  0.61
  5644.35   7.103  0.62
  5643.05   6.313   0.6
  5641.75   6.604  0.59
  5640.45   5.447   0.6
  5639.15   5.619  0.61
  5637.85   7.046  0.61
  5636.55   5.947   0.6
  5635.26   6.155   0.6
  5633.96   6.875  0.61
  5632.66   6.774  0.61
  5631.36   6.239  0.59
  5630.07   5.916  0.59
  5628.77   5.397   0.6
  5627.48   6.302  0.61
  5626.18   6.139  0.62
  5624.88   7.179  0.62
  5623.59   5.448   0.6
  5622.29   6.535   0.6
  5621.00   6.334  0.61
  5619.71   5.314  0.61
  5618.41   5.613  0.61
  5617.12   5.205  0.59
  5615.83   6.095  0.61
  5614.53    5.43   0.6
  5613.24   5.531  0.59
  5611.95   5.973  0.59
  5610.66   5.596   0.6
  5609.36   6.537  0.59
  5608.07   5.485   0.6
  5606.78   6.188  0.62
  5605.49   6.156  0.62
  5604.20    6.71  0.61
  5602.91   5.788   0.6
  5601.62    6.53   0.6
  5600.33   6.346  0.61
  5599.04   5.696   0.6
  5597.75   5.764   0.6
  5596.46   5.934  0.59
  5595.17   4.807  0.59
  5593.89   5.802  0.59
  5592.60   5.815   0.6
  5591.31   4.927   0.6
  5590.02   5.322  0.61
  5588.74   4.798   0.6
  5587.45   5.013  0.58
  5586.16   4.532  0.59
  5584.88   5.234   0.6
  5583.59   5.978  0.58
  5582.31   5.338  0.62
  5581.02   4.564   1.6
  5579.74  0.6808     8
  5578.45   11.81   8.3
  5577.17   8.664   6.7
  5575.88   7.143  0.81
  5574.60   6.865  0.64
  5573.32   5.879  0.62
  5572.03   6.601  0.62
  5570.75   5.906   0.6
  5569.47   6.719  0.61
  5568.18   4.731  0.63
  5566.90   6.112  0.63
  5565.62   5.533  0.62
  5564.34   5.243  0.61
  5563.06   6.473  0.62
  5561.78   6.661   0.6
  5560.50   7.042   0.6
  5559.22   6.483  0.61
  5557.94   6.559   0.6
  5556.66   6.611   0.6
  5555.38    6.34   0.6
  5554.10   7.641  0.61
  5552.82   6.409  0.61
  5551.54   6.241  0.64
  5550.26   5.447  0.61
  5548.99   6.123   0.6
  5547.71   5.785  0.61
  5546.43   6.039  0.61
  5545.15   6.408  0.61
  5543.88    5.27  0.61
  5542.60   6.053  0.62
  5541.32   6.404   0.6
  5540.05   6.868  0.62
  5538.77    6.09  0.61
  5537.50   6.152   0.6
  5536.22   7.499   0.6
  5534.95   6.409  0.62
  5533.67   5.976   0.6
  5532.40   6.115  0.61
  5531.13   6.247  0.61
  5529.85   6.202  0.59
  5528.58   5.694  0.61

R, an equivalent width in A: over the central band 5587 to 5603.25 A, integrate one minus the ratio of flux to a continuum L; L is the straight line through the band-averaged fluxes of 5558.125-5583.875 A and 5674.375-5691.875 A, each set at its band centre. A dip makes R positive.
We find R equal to 1.7 A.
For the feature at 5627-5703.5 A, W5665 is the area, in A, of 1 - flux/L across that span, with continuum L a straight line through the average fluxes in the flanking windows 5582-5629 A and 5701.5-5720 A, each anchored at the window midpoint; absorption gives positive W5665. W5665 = -2.5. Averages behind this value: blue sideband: 5.76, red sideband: 6.25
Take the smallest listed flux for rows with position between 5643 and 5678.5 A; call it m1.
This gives 5.193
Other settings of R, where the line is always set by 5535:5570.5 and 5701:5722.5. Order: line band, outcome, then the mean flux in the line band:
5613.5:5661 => 1.46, 6.05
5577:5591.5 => 1.77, 5.49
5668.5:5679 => 0.16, 6.14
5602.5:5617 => 0.74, 5.93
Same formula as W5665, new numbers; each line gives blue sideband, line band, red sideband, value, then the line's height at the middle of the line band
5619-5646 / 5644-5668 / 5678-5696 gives 0.38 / 6.24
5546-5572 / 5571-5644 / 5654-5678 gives 2.71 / 6.2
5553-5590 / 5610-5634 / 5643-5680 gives 0.65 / 6.14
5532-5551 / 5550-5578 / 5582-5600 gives -3.22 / 5.81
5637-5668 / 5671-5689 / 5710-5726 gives 0.06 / 6.11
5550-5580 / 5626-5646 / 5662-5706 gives 0.46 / 6.4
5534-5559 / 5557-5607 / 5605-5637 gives 1.80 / 6.18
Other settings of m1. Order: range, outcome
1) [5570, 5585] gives 0.6808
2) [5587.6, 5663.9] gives 4.798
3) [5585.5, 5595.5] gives 4.532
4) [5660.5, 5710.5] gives 5.572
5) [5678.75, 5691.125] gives 5.576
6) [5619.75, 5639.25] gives 5.397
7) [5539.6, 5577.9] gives 4.731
